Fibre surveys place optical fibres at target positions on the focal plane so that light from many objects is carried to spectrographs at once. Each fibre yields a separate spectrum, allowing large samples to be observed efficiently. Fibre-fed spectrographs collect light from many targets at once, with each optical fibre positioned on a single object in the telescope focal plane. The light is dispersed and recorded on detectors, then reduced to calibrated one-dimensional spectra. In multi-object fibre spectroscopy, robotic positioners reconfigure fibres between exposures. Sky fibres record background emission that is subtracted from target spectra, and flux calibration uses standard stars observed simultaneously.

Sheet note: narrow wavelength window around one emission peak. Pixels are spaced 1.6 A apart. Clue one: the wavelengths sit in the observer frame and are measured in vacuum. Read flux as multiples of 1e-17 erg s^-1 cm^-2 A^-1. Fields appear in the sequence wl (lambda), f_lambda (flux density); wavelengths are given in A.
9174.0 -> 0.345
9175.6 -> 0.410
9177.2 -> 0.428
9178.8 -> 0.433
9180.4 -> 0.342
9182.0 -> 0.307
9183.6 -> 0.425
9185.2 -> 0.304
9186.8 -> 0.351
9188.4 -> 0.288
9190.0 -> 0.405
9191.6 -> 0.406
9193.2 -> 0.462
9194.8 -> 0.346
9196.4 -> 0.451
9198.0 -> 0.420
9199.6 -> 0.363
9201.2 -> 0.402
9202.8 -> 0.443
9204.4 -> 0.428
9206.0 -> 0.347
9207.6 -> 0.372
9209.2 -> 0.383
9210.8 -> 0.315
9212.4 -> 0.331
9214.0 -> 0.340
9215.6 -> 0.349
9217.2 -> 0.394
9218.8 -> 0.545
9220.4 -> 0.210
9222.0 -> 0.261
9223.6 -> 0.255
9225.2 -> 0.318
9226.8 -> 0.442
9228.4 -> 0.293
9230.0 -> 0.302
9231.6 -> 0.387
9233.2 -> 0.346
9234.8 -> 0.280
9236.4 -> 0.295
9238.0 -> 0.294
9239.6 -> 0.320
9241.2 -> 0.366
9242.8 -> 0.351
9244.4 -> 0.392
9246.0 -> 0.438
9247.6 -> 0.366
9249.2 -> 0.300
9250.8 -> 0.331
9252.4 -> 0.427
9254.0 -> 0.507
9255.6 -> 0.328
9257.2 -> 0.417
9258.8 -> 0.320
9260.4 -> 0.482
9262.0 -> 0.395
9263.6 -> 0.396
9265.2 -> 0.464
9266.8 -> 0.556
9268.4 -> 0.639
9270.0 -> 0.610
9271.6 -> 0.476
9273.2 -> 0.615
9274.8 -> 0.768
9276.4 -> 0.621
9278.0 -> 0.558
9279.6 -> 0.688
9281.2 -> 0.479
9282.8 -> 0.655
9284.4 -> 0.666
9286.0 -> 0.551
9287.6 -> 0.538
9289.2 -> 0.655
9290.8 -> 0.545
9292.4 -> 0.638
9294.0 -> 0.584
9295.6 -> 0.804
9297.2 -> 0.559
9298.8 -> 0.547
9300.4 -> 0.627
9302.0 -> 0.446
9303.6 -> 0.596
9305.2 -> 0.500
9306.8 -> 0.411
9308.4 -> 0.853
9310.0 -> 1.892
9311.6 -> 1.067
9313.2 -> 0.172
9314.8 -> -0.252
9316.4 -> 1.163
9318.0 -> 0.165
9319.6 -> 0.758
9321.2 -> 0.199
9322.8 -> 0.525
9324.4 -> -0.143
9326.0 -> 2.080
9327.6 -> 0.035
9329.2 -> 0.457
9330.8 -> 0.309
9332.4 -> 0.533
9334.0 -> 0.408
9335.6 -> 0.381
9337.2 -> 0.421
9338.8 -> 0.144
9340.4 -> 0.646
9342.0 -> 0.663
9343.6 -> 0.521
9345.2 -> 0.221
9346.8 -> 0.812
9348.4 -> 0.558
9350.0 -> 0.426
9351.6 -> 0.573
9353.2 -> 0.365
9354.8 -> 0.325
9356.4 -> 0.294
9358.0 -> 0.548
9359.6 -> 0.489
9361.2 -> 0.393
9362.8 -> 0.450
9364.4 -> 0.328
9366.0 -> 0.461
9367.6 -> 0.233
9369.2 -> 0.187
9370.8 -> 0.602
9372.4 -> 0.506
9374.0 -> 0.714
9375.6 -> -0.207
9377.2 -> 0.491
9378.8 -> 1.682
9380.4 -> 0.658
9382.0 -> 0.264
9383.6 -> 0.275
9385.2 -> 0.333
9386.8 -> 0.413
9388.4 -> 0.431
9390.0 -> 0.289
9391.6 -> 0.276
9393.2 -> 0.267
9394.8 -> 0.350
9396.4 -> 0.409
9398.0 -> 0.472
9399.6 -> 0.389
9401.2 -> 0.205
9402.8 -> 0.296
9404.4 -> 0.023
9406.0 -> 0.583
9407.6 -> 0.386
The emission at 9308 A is Mg II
